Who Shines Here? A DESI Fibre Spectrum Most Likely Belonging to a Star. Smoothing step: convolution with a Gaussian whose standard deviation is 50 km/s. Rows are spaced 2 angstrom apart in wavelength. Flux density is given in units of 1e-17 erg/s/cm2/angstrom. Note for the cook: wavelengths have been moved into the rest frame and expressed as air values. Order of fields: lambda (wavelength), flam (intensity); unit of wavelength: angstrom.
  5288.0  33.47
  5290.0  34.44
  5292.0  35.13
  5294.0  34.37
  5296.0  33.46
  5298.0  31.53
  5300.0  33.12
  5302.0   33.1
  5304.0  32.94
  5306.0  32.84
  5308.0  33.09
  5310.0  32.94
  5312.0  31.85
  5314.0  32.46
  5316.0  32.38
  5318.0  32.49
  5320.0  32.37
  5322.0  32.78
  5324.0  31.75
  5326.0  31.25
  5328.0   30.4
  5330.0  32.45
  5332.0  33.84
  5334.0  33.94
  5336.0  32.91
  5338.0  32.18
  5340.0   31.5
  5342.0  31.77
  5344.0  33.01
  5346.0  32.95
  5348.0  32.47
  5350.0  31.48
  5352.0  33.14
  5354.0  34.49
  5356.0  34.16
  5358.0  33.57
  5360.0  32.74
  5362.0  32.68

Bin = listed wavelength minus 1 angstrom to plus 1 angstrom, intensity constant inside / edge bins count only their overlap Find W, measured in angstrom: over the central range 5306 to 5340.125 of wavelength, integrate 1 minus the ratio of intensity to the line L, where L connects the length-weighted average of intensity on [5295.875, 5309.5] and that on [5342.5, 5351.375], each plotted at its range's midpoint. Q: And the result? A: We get 0.3 angstrom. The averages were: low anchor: 32.8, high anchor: 32.5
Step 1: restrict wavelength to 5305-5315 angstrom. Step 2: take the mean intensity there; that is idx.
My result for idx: 32.6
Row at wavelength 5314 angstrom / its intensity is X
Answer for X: 32.46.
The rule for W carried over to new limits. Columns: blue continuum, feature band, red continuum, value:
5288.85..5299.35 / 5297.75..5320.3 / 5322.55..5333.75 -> 0.3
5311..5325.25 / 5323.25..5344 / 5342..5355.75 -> 0.2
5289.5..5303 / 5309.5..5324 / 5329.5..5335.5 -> 0.5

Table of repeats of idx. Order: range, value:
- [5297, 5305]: 32.7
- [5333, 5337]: 33.4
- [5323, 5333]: 31.9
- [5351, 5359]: 33.8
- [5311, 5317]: 32.2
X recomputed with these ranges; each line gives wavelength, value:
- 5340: 31.5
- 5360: 32.74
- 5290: 34.44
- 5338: 32.18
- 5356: 34.16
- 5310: 32.94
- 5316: 32.38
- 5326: 31.25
